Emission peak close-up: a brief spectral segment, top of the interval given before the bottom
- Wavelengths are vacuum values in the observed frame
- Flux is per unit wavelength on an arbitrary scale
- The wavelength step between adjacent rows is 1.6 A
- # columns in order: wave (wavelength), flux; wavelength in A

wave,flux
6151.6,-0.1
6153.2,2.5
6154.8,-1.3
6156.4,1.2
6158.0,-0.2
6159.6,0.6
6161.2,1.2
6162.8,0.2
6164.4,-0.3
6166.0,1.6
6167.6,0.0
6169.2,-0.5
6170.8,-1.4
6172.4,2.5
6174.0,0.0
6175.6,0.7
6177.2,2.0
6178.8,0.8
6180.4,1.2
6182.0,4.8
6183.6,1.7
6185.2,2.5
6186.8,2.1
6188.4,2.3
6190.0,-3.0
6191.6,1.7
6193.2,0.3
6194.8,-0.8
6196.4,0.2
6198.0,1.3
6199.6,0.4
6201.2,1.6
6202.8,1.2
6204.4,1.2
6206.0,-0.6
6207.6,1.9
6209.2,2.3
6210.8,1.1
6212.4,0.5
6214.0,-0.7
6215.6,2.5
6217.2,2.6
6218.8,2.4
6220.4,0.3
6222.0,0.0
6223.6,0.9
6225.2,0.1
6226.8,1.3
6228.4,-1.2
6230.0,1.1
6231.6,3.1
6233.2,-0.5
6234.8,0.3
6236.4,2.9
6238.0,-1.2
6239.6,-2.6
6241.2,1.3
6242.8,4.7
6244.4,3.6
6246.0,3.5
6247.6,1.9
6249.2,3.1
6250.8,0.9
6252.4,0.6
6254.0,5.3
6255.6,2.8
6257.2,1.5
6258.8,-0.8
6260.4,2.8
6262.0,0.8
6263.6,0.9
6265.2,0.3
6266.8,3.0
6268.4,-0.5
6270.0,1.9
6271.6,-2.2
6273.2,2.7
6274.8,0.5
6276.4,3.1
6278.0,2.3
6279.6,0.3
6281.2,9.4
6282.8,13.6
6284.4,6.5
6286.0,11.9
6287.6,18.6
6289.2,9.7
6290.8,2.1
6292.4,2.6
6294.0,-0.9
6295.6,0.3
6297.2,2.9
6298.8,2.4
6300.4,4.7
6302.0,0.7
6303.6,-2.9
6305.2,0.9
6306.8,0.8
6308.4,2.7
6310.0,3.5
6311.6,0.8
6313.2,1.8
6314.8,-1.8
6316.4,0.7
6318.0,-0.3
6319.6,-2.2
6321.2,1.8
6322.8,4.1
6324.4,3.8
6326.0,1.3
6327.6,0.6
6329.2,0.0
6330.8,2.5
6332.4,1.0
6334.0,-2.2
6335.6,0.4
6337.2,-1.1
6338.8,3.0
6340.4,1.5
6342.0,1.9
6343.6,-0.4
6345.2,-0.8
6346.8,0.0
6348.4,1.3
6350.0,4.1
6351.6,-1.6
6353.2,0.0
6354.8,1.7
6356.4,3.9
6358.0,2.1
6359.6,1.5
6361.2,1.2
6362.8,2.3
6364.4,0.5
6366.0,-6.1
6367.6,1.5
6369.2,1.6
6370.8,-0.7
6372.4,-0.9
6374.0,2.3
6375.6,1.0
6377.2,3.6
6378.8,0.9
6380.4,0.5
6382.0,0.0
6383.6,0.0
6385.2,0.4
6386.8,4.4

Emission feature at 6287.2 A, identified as [O II] 3727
